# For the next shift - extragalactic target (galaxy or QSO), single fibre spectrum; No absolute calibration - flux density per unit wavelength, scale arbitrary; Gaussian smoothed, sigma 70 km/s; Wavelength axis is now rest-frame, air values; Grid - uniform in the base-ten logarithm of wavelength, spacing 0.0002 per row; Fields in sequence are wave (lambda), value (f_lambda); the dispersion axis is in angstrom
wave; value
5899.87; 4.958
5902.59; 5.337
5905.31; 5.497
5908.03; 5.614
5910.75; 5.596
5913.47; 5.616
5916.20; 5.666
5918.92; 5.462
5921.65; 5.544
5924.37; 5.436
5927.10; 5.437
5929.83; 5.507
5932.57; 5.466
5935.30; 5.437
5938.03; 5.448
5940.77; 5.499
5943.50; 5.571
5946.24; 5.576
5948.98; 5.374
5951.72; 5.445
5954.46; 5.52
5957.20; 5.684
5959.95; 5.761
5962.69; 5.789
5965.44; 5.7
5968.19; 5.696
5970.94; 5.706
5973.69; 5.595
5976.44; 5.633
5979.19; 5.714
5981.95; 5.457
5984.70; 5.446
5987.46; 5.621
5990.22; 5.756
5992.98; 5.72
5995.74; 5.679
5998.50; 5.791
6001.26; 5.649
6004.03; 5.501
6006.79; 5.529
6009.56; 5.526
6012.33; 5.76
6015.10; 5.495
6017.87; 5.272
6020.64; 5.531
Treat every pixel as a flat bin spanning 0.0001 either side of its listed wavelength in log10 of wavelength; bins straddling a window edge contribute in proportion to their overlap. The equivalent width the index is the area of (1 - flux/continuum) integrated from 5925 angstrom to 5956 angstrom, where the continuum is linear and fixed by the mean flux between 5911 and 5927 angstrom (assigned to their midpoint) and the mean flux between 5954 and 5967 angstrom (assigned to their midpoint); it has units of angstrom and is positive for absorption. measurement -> 0.79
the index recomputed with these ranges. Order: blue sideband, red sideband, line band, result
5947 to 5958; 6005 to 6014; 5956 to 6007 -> -1.0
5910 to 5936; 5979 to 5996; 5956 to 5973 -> -0.4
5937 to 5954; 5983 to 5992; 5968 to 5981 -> -0.2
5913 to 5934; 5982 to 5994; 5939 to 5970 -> -0.2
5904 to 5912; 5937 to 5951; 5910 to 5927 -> 0.0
